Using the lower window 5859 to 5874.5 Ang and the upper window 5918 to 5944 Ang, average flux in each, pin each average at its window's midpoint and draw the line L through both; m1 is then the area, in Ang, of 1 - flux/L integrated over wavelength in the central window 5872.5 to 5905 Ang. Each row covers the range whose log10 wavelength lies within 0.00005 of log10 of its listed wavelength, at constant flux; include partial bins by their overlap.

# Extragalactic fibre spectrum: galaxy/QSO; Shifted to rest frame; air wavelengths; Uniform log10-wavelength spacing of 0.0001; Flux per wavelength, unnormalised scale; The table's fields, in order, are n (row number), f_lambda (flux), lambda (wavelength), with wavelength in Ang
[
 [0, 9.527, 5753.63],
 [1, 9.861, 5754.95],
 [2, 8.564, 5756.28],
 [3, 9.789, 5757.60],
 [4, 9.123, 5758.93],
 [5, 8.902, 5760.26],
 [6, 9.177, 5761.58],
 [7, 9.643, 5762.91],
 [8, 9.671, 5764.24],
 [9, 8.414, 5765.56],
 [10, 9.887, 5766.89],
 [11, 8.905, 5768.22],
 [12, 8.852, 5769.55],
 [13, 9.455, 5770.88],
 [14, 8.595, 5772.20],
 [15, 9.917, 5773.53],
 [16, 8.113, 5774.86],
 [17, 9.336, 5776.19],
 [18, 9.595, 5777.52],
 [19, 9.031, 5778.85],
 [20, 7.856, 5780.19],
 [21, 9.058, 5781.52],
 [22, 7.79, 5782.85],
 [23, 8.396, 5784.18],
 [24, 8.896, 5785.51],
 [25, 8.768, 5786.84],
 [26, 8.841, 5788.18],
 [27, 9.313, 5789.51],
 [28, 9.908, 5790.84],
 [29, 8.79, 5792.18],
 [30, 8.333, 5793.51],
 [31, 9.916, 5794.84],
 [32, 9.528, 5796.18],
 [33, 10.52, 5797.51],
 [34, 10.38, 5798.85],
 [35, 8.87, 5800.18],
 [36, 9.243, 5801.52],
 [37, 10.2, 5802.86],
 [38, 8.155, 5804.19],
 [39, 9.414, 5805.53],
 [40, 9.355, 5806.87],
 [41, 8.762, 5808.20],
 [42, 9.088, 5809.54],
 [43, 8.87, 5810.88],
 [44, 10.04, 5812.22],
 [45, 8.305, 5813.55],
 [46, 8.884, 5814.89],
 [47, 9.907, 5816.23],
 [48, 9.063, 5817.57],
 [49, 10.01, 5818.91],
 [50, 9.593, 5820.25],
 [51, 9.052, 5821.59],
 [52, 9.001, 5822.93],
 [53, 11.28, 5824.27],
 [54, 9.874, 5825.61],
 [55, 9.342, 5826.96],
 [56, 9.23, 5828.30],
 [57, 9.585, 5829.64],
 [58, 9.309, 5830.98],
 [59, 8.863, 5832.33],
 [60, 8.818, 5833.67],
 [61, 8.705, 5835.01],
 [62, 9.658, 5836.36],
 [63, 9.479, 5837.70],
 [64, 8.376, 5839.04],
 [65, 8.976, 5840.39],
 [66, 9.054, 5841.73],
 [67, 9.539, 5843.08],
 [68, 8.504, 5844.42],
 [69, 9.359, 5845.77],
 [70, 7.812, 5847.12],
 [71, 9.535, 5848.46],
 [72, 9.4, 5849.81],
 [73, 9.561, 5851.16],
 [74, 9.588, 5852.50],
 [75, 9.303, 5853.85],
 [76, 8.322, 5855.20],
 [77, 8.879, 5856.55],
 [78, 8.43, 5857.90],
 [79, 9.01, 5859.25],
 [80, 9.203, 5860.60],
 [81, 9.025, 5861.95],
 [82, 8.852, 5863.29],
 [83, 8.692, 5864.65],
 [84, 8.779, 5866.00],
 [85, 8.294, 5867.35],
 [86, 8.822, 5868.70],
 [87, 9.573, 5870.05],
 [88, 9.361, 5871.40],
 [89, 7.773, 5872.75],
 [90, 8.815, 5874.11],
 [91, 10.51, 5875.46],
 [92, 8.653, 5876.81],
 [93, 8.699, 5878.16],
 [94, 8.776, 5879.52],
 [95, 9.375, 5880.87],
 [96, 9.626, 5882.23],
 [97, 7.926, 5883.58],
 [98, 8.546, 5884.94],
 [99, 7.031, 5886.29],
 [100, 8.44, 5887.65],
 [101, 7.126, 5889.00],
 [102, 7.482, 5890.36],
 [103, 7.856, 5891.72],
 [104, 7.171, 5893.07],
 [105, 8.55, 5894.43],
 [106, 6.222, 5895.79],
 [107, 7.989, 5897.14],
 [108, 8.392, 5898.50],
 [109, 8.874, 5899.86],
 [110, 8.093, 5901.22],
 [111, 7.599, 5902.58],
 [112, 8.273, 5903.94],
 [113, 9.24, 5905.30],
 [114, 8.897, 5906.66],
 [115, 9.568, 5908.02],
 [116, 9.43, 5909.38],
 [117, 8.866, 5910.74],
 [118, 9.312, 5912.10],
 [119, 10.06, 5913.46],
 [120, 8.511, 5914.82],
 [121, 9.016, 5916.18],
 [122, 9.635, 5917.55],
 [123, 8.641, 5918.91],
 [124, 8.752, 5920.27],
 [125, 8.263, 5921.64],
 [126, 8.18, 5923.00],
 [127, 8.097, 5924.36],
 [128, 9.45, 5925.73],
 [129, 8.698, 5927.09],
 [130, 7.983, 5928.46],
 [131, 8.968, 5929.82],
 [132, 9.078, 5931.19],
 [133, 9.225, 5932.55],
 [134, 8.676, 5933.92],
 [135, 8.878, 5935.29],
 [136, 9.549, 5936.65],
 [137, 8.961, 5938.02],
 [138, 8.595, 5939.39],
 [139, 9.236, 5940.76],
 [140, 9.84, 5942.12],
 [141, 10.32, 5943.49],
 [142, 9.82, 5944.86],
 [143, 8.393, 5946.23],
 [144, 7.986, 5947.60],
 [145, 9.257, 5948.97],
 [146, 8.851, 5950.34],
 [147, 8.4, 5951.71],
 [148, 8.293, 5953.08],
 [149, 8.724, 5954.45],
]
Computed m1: 2.2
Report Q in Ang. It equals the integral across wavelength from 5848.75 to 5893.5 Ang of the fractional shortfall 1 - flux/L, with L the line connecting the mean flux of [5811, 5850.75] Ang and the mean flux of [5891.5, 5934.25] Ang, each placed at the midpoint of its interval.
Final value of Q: 1.2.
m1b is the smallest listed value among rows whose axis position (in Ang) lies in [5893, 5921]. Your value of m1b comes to 6.222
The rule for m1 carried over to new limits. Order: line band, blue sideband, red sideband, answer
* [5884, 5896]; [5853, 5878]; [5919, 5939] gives 1.6 Ang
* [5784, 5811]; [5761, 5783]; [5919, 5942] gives -0.7 Ang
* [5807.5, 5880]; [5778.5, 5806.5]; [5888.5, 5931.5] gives -2.2 Ang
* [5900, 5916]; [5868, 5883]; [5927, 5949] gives 0.3 Ang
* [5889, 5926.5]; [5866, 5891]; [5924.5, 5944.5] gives 1.5 Ang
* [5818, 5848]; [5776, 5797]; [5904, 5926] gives -0.9 Ang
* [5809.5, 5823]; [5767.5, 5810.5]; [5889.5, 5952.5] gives -0.4 Ang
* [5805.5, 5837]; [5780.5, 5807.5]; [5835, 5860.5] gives -0.8 Ang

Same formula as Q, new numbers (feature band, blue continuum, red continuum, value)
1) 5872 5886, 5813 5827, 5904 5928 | 0.5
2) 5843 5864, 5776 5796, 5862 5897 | -1.0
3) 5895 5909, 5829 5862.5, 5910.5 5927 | 0.9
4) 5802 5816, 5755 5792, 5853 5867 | -0.3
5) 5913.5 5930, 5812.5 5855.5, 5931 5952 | 0.7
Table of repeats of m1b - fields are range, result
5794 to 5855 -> 7.812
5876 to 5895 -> 7.031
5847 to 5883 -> 7.773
